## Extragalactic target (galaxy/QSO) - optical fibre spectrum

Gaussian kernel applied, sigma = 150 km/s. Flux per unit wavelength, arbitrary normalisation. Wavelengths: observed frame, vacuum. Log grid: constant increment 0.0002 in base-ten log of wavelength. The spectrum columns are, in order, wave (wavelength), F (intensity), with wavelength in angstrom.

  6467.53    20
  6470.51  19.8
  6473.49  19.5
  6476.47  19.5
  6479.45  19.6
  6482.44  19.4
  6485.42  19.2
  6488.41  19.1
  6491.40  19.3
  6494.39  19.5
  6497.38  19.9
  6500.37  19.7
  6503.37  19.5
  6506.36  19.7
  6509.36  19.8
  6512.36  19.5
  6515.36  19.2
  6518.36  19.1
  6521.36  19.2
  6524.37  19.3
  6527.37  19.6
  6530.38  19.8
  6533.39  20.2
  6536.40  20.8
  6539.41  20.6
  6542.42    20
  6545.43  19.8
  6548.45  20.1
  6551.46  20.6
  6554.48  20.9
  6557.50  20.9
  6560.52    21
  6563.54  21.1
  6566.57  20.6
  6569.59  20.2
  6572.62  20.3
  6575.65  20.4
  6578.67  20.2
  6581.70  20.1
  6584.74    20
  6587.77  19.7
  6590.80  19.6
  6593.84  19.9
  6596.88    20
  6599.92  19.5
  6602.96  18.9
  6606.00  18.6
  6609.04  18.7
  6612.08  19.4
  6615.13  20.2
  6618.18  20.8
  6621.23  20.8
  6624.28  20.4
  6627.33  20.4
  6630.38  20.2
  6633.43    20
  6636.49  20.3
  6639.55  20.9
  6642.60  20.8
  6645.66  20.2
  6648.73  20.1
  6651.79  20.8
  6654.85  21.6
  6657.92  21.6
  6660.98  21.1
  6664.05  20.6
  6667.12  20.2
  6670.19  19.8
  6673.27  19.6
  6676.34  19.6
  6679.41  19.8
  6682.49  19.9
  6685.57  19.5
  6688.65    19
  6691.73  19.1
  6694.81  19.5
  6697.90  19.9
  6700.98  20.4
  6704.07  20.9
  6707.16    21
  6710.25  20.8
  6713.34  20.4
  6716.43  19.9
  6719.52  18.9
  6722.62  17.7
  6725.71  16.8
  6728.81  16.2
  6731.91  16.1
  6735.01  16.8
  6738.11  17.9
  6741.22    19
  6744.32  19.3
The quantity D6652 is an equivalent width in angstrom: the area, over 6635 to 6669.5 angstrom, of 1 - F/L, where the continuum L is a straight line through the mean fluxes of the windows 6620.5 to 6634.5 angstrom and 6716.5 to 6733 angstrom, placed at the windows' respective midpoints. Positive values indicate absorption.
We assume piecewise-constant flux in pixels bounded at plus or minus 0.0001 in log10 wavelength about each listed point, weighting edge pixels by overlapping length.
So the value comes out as -1.97 angstrom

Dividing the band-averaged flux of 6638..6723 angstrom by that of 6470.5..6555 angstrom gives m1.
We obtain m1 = 1.02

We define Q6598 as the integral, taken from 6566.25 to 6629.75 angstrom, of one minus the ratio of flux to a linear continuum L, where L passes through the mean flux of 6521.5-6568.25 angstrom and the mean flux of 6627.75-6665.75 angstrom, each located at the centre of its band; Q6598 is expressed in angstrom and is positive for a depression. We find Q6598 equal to 1.78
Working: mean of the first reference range 20.3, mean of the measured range 19.9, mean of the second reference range 20.7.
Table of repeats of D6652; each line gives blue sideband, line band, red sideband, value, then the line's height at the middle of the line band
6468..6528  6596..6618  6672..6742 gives -0.2 angstrom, 19.3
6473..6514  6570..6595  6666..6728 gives -0.6 angstrom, 19.5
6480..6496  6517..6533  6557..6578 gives 0.4 angstrom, 19.9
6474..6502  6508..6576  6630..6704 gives -1.5 angstrom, 19.7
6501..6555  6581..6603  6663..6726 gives 0.1 angstrom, 19.8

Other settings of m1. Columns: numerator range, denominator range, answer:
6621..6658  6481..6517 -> 1.06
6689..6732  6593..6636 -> 0.97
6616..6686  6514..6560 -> 1.02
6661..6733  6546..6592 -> 0.95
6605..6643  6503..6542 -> 1.02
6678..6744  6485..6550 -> 0.97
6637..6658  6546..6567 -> 1.00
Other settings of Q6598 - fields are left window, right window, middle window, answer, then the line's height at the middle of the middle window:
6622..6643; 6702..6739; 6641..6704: -1.76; 19.6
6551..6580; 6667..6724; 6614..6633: -0.19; 20.2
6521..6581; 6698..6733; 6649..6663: -1.16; 19.5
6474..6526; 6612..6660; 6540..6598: -0.80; 20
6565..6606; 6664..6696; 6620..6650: -0.97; 19.8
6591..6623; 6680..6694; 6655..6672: -1.07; 19.5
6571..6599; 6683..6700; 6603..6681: -2.06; 19.7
